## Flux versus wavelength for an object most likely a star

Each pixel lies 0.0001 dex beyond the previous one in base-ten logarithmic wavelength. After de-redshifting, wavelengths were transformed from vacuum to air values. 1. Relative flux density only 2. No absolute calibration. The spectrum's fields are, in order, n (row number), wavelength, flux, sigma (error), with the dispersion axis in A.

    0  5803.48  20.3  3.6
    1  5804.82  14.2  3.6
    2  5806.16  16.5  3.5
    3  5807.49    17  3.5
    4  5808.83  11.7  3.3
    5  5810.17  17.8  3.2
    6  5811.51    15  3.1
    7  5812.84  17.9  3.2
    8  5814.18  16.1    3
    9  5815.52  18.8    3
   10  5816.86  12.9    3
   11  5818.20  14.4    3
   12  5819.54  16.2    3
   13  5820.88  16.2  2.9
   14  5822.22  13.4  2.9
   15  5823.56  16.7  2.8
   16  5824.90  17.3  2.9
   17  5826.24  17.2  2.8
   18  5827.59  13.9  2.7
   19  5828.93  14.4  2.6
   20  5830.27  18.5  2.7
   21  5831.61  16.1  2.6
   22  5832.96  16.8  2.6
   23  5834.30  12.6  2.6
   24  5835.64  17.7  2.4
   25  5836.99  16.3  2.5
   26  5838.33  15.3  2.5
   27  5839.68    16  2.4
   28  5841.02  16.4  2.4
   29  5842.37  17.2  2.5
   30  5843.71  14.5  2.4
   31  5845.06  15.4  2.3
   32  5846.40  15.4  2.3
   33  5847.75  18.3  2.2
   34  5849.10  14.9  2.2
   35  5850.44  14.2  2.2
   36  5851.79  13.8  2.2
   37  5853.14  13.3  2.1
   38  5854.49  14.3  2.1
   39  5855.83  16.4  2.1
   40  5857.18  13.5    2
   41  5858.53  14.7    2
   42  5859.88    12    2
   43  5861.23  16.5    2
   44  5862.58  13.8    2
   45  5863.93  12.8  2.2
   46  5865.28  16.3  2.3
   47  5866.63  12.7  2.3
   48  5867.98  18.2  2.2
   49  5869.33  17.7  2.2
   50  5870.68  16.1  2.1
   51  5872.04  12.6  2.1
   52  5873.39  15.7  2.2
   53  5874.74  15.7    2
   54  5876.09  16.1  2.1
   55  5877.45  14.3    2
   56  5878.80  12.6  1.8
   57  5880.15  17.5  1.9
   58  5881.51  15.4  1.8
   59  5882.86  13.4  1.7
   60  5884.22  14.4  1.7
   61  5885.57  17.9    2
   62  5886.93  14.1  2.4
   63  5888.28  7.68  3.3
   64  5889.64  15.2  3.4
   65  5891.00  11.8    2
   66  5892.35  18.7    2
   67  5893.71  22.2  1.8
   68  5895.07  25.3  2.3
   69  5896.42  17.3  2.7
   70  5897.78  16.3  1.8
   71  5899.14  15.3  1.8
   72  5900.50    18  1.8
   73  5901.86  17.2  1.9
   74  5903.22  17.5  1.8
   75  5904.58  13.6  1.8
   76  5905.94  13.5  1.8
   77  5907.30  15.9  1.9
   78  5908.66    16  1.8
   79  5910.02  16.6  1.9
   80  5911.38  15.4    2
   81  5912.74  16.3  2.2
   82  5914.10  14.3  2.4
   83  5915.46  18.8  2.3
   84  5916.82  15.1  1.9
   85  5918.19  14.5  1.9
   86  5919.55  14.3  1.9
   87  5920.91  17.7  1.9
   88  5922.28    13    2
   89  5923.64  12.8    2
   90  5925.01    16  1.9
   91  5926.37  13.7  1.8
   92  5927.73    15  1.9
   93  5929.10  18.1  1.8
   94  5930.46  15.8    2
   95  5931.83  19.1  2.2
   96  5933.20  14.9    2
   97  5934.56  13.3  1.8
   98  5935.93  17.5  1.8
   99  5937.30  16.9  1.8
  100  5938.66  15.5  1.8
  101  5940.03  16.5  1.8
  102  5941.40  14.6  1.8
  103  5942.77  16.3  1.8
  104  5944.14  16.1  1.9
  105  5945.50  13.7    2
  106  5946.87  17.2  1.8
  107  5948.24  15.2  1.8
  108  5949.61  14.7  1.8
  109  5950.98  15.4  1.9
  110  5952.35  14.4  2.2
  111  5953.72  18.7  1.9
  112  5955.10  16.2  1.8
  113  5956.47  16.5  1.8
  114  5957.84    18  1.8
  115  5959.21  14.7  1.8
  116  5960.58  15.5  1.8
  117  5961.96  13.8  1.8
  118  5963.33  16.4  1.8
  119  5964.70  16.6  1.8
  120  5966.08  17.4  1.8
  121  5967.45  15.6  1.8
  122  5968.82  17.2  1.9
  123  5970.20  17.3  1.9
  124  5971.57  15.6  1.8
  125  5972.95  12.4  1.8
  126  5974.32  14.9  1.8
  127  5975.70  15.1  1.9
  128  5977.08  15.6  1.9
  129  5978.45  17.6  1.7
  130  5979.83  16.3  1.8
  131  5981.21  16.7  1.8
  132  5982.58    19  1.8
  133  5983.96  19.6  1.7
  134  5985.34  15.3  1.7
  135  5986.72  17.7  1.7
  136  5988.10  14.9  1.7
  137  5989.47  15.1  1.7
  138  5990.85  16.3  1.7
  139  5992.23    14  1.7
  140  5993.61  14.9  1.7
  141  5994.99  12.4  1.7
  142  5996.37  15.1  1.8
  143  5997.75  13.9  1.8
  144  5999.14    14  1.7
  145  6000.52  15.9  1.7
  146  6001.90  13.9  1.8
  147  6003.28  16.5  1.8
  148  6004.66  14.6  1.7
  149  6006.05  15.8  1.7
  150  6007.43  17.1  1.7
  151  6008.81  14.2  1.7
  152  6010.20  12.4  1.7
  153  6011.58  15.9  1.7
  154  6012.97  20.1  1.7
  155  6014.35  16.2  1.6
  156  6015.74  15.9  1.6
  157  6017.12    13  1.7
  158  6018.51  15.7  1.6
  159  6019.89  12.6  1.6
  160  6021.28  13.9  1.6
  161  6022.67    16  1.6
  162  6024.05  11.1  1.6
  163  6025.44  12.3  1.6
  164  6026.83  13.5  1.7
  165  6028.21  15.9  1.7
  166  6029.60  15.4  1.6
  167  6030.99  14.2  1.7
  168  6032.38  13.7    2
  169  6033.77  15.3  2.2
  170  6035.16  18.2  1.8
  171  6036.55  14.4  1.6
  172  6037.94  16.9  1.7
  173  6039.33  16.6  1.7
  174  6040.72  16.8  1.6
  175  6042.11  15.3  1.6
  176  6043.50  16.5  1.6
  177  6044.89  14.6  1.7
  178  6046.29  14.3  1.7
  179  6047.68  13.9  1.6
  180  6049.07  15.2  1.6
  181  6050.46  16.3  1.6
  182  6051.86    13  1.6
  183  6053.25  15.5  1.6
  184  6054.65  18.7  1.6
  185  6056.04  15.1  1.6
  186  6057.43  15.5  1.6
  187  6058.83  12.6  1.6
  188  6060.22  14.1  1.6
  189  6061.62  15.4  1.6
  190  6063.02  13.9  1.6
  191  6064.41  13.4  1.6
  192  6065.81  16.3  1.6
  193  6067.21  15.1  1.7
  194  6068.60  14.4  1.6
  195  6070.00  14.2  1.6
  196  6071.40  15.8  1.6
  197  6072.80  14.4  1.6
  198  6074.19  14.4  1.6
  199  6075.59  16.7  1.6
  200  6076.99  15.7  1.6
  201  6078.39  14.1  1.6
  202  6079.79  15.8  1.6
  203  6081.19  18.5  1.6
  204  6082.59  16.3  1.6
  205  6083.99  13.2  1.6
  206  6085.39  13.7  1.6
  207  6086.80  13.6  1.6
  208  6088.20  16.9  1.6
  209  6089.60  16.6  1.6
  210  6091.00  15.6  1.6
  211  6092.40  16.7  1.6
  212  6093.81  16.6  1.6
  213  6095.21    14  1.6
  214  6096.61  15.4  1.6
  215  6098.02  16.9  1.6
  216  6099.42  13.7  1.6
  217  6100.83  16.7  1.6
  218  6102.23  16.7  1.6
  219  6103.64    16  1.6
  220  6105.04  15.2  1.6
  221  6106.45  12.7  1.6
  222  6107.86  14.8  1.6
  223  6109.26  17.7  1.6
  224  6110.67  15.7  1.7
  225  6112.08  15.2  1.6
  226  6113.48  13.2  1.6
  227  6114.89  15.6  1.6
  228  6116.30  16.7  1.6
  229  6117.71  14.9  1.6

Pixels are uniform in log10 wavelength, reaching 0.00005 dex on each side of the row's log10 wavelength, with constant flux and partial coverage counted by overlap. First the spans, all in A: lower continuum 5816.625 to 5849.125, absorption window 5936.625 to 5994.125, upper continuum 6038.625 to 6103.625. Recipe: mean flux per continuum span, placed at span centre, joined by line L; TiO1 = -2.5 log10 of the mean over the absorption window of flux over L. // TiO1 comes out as -0.03 mag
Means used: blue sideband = 15.8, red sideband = 15.3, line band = 16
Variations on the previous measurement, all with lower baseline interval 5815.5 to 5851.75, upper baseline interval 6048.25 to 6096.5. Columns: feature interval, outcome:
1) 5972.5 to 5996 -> -0.03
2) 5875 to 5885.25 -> 0.05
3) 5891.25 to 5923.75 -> -0.06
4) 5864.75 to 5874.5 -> 0.00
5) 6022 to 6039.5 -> 0.03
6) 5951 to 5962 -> -0.04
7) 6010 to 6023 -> 0.01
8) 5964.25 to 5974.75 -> -0.03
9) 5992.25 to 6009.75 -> 0.04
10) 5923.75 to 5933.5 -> -0.03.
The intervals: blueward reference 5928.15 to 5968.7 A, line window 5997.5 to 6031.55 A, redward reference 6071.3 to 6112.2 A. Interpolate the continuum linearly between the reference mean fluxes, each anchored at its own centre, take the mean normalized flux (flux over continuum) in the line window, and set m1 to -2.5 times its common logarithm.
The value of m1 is 0.07 mag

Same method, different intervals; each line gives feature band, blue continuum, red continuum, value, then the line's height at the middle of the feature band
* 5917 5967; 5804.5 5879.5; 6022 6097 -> -0.03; 15.3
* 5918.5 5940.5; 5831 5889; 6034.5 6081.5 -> -0.03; 15.1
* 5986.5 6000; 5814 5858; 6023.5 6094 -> 0.04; 15.3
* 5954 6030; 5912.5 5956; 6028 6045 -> 0.02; 15.7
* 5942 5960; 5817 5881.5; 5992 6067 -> -0.06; 15.1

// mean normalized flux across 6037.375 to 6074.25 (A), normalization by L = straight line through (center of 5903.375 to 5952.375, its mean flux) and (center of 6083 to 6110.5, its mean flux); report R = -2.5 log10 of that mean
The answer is 0.02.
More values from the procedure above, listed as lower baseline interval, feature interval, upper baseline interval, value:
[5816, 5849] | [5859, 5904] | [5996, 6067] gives -0.006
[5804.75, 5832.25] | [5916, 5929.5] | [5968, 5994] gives 0.071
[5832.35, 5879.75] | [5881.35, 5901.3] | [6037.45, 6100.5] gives -0.072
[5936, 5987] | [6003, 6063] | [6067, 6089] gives 0.032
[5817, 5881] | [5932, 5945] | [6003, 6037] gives -0.050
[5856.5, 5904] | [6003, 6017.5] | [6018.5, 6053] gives -0.047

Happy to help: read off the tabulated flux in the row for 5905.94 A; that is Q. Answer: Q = 13.5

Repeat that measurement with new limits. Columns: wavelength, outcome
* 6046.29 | 14.3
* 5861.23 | 16.5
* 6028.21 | 15.9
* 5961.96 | 13.8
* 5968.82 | 17.2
